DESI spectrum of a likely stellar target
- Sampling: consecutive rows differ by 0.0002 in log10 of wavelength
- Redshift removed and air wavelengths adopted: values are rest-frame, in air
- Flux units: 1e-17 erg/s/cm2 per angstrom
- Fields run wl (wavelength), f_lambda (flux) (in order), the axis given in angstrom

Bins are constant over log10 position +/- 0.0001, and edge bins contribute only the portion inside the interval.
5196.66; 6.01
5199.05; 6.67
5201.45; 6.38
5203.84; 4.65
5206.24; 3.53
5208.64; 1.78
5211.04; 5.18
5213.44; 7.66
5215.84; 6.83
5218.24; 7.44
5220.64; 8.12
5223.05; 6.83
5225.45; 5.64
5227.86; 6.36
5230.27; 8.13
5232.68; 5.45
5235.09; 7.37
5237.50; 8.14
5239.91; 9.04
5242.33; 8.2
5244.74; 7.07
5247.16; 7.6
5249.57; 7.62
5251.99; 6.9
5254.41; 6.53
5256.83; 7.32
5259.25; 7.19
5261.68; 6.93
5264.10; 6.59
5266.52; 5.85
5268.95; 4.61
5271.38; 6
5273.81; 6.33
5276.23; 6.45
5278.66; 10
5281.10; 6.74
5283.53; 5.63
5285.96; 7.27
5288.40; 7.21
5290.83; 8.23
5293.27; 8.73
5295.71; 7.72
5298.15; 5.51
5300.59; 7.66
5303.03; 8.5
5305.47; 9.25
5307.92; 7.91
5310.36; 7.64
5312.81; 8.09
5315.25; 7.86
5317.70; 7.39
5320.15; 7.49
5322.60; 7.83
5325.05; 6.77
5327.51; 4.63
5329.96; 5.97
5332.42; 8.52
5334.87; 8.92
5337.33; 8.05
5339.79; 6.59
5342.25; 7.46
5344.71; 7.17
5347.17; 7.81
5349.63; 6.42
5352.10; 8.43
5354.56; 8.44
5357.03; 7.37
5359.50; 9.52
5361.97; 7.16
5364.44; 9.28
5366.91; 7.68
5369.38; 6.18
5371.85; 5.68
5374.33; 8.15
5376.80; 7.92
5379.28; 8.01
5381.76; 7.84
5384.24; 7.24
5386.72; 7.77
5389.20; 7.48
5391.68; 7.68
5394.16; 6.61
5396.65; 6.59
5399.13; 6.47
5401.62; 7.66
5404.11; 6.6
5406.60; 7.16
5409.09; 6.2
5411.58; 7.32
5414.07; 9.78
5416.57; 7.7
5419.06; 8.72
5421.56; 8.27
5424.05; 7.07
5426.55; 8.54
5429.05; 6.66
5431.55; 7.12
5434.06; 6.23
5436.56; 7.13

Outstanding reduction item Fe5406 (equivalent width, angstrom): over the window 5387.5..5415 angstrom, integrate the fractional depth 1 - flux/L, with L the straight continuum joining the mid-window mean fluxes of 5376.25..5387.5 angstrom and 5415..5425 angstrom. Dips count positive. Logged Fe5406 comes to 2.4 angstrom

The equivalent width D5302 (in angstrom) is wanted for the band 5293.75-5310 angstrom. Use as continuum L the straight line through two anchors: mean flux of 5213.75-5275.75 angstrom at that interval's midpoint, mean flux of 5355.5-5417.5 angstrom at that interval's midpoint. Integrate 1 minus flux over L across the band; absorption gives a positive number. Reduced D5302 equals -1.40 angstrom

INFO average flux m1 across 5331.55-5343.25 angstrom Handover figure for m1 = 7.9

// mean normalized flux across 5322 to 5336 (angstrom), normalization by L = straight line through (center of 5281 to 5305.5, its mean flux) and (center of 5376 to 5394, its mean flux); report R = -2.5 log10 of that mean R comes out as 0.07 mag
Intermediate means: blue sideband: 7.45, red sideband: 7.63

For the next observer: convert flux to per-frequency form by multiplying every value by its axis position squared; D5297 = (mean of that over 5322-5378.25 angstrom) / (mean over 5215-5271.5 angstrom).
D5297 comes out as 1.11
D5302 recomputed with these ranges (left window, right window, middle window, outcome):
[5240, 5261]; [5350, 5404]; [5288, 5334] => -0.5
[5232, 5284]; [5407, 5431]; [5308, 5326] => -0.8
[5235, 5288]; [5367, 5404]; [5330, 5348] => -1.3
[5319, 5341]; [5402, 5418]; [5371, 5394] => -0.4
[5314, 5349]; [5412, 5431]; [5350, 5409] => 1.6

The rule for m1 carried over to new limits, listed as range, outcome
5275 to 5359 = 7.54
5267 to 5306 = 7.18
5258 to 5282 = 6.67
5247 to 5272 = 6.62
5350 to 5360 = 8.18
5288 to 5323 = 7.82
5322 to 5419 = 7.45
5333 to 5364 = 7.83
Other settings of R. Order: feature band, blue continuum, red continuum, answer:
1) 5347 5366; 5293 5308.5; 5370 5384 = -0.07 mag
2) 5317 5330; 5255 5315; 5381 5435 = 0.09 mag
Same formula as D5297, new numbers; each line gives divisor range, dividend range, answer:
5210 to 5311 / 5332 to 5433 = 1.11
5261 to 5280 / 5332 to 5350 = 1.19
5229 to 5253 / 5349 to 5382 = 1.07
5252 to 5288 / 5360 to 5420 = 1.17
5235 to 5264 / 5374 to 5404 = 1.04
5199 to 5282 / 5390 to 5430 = 1.19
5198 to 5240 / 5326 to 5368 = 1.26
